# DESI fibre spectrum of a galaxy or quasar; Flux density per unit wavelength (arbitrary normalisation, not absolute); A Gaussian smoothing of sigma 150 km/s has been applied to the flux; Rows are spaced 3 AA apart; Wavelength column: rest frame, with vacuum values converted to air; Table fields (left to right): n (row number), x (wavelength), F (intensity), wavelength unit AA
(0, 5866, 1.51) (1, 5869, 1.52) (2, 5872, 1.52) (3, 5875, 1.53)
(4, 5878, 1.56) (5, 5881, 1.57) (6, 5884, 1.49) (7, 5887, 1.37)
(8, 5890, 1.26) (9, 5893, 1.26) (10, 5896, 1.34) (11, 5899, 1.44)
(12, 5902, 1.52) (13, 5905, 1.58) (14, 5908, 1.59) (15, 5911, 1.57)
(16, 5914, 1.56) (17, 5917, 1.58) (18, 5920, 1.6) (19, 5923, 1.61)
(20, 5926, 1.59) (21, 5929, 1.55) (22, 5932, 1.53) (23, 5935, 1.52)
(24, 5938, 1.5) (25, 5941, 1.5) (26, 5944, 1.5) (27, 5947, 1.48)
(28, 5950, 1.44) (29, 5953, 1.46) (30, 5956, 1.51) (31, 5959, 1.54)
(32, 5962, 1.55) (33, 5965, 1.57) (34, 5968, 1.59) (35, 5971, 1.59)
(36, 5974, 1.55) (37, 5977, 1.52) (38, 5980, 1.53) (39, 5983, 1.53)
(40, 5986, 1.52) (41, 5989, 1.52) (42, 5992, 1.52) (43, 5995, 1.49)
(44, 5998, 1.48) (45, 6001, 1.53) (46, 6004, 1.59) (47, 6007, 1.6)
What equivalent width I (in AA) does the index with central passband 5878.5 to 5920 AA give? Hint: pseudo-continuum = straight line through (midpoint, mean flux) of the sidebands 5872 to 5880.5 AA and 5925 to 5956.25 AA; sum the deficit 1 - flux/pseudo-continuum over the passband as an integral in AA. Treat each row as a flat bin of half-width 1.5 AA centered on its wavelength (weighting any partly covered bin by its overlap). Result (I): 1.4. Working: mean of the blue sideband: 1.54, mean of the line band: 1.48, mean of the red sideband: 1.51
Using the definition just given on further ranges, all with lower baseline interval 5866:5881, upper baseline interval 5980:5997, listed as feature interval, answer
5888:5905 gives 1.6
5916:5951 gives -0.2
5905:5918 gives -0.4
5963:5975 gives -0.4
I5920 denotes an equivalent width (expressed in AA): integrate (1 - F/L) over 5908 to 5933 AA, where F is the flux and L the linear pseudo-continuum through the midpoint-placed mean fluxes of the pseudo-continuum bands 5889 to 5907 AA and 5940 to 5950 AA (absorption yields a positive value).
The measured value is -2.3 AA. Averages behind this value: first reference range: 1.41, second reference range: 1.48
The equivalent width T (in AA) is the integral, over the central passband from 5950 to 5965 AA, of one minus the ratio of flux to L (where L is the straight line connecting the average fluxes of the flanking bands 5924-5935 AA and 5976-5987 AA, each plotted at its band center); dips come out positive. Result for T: 0.2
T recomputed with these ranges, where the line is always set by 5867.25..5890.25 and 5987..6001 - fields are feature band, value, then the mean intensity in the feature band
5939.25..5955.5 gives 0.23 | 1.48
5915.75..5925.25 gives -0.64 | 1.6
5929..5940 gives -0.17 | 1.52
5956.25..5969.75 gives -0.51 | 1.56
